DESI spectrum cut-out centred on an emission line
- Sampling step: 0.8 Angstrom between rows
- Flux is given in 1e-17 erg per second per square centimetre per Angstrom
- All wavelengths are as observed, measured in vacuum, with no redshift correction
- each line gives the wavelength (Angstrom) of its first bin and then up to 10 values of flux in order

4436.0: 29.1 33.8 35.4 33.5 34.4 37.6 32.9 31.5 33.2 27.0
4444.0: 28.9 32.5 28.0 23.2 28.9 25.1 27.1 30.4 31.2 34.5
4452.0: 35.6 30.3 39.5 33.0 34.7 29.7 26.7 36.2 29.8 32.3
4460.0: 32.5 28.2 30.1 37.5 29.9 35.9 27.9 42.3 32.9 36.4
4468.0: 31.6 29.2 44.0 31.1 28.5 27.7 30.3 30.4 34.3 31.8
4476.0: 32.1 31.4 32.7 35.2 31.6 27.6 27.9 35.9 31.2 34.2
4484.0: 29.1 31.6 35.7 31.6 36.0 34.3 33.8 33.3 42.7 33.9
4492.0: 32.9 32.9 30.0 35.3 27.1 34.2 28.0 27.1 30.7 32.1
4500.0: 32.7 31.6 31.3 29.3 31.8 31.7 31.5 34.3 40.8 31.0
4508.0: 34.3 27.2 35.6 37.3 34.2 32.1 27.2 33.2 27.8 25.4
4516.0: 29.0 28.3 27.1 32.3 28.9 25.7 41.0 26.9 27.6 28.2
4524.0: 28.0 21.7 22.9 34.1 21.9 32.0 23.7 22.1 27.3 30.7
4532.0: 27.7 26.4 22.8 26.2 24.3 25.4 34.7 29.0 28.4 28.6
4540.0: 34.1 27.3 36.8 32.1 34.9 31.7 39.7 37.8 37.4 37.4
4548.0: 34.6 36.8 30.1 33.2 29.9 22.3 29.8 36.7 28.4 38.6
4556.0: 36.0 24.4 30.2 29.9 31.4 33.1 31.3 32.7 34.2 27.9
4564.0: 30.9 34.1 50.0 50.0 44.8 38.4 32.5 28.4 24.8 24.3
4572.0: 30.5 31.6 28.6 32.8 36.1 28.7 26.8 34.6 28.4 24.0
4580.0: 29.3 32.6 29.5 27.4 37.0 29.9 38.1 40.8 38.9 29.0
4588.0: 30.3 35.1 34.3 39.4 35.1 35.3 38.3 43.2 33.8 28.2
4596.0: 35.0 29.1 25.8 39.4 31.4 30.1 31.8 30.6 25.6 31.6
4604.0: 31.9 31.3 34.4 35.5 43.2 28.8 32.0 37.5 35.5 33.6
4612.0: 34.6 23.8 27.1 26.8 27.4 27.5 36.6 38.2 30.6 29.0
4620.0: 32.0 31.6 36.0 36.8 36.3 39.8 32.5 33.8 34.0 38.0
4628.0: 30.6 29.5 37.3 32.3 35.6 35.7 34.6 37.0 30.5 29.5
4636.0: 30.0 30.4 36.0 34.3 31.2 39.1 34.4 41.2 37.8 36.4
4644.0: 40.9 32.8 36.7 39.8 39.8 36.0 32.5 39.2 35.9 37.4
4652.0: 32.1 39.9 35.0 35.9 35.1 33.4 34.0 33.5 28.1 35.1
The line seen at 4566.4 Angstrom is H-gamma 4340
